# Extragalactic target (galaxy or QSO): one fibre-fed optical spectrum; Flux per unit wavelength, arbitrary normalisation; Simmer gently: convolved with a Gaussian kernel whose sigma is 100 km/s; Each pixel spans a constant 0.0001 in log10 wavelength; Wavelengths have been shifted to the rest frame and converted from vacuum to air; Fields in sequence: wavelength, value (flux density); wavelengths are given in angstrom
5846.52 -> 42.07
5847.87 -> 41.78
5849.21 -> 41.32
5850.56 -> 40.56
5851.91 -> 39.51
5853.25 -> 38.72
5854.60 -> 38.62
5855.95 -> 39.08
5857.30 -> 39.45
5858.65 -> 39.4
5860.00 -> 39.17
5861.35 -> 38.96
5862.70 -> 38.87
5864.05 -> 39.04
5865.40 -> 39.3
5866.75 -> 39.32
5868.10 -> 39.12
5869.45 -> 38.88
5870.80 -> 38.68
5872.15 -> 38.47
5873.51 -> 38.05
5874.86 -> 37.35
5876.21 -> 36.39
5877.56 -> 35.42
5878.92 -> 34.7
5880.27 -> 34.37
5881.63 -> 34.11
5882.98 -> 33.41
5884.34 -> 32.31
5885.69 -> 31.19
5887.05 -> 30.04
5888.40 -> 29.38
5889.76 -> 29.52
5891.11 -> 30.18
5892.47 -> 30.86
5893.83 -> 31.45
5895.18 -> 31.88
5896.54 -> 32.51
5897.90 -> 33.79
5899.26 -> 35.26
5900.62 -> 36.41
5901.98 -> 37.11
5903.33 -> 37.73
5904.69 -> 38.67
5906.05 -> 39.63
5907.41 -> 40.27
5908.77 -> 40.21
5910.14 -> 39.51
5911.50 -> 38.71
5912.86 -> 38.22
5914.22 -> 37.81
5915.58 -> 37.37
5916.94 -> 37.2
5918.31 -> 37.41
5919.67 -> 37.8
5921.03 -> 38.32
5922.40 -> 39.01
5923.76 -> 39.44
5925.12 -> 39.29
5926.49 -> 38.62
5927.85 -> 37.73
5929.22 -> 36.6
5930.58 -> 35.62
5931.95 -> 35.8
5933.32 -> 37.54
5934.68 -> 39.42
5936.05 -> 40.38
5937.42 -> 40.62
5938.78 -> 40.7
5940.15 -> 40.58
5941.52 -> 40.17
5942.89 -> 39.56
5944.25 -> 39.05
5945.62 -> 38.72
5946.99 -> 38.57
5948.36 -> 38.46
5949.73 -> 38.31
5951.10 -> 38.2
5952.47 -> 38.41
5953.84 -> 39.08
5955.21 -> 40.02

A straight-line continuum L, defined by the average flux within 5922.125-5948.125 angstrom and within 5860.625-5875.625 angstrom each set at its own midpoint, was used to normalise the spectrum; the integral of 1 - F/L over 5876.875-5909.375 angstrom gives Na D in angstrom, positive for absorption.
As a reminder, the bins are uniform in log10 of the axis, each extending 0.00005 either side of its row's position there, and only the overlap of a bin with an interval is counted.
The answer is 3.8 angstrom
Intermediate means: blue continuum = 38.7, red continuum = 38.8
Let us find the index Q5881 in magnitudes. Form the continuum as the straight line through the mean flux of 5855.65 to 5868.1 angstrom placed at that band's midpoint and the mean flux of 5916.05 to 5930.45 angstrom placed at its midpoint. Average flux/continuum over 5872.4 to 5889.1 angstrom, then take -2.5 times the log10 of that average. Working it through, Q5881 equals 0.14 mag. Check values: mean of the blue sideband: 39.2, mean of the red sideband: 38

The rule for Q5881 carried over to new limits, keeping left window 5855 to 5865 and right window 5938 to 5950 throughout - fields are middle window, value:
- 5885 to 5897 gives 0.26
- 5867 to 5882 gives 0.06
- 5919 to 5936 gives 0.04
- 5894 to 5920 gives 0.06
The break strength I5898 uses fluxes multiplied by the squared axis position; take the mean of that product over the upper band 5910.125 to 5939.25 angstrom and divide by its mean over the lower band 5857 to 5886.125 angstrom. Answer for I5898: 1.05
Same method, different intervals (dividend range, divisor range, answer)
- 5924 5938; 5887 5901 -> 1.21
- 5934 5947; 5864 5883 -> 1.10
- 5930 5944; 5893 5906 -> 1.13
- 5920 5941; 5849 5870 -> 1.01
